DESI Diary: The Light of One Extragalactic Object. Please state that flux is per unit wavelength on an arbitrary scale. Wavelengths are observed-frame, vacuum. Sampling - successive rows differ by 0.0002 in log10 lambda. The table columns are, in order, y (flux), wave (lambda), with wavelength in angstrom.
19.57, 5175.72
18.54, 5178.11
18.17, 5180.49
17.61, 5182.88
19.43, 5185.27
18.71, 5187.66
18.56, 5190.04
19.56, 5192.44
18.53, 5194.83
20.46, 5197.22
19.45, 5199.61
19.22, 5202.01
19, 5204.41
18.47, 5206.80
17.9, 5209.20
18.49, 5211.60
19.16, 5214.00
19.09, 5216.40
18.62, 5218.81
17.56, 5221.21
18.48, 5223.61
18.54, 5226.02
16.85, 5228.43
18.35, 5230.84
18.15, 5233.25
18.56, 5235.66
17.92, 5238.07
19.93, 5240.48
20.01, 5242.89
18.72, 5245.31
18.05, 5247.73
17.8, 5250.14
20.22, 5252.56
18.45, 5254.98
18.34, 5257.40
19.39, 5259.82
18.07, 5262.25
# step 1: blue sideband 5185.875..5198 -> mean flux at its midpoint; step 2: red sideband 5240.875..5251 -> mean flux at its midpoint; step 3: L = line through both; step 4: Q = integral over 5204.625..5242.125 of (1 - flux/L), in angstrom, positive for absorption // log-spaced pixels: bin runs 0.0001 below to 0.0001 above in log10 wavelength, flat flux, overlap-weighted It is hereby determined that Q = 1.0 angstrom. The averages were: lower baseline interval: 19.1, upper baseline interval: 18.8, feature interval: 18.4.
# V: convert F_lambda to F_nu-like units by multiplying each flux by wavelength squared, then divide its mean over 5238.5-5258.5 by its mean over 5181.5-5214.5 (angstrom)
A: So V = 1.02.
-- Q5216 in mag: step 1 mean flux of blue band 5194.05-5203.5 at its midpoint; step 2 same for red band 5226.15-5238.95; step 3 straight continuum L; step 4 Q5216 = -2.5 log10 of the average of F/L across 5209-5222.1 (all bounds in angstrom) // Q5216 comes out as 0.01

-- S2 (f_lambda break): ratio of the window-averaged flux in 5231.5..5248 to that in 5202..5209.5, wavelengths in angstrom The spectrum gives 1.0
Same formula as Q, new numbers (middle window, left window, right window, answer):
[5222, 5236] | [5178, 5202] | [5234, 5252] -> 0.52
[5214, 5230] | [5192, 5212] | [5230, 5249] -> 0.50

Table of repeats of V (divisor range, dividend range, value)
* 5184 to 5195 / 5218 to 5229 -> 0.96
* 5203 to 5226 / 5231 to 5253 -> 1.02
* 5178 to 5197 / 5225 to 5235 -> 0.98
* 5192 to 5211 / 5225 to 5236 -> 0.96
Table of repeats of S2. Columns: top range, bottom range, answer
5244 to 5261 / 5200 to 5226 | 1.01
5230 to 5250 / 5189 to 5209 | 0.98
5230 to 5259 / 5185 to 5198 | 0.98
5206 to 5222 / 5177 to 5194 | 0.99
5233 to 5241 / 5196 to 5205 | 0.95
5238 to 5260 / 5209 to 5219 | 1.01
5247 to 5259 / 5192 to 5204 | 0.96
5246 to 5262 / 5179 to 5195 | 1.00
